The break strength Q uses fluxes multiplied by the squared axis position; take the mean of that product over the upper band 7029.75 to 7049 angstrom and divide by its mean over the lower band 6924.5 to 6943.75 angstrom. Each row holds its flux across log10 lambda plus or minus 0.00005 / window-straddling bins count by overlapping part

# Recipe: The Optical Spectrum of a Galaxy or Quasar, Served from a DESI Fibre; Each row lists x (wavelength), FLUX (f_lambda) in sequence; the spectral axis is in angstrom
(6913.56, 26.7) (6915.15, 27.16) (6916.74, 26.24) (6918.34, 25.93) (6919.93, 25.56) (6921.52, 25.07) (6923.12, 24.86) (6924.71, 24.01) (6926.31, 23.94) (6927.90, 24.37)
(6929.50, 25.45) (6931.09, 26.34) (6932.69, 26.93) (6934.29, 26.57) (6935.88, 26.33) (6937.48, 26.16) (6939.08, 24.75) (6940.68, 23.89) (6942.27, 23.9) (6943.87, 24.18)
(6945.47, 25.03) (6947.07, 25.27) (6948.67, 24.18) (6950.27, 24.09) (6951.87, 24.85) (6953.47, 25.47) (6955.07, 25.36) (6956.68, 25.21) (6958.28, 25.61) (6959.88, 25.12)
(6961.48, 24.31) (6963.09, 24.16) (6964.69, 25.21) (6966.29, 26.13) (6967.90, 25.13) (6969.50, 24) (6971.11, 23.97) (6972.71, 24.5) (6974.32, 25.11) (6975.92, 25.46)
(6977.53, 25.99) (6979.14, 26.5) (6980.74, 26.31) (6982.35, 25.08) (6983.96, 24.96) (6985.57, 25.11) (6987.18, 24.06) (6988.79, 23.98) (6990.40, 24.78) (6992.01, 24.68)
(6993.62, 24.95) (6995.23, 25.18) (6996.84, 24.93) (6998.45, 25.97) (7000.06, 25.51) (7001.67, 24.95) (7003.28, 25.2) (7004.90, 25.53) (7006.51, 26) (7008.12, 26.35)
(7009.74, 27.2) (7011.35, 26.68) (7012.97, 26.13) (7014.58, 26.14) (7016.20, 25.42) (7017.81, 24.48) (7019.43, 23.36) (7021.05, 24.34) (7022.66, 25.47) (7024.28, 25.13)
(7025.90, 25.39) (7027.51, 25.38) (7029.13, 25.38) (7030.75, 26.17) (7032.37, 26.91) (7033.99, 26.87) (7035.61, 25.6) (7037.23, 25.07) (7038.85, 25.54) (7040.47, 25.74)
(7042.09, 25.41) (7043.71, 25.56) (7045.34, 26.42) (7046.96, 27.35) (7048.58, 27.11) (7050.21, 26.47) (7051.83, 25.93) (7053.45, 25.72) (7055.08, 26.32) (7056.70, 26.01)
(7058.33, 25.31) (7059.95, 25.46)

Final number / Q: 1.07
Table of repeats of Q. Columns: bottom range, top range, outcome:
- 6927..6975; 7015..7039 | 1.04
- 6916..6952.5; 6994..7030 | 1.04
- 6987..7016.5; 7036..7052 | 1.03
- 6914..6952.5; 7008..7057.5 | 1.05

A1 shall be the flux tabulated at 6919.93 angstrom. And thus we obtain 25.56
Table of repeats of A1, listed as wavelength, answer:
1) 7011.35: 26.68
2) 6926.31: 23.94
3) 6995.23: 25.18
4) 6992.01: 24.68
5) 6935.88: 26.33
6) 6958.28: 25.61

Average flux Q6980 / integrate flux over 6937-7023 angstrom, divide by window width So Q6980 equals 25.1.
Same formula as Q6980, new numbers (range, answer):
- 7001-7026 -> 25.5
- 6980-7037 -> 25.4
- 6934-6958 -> 25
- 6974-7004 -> 25.2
